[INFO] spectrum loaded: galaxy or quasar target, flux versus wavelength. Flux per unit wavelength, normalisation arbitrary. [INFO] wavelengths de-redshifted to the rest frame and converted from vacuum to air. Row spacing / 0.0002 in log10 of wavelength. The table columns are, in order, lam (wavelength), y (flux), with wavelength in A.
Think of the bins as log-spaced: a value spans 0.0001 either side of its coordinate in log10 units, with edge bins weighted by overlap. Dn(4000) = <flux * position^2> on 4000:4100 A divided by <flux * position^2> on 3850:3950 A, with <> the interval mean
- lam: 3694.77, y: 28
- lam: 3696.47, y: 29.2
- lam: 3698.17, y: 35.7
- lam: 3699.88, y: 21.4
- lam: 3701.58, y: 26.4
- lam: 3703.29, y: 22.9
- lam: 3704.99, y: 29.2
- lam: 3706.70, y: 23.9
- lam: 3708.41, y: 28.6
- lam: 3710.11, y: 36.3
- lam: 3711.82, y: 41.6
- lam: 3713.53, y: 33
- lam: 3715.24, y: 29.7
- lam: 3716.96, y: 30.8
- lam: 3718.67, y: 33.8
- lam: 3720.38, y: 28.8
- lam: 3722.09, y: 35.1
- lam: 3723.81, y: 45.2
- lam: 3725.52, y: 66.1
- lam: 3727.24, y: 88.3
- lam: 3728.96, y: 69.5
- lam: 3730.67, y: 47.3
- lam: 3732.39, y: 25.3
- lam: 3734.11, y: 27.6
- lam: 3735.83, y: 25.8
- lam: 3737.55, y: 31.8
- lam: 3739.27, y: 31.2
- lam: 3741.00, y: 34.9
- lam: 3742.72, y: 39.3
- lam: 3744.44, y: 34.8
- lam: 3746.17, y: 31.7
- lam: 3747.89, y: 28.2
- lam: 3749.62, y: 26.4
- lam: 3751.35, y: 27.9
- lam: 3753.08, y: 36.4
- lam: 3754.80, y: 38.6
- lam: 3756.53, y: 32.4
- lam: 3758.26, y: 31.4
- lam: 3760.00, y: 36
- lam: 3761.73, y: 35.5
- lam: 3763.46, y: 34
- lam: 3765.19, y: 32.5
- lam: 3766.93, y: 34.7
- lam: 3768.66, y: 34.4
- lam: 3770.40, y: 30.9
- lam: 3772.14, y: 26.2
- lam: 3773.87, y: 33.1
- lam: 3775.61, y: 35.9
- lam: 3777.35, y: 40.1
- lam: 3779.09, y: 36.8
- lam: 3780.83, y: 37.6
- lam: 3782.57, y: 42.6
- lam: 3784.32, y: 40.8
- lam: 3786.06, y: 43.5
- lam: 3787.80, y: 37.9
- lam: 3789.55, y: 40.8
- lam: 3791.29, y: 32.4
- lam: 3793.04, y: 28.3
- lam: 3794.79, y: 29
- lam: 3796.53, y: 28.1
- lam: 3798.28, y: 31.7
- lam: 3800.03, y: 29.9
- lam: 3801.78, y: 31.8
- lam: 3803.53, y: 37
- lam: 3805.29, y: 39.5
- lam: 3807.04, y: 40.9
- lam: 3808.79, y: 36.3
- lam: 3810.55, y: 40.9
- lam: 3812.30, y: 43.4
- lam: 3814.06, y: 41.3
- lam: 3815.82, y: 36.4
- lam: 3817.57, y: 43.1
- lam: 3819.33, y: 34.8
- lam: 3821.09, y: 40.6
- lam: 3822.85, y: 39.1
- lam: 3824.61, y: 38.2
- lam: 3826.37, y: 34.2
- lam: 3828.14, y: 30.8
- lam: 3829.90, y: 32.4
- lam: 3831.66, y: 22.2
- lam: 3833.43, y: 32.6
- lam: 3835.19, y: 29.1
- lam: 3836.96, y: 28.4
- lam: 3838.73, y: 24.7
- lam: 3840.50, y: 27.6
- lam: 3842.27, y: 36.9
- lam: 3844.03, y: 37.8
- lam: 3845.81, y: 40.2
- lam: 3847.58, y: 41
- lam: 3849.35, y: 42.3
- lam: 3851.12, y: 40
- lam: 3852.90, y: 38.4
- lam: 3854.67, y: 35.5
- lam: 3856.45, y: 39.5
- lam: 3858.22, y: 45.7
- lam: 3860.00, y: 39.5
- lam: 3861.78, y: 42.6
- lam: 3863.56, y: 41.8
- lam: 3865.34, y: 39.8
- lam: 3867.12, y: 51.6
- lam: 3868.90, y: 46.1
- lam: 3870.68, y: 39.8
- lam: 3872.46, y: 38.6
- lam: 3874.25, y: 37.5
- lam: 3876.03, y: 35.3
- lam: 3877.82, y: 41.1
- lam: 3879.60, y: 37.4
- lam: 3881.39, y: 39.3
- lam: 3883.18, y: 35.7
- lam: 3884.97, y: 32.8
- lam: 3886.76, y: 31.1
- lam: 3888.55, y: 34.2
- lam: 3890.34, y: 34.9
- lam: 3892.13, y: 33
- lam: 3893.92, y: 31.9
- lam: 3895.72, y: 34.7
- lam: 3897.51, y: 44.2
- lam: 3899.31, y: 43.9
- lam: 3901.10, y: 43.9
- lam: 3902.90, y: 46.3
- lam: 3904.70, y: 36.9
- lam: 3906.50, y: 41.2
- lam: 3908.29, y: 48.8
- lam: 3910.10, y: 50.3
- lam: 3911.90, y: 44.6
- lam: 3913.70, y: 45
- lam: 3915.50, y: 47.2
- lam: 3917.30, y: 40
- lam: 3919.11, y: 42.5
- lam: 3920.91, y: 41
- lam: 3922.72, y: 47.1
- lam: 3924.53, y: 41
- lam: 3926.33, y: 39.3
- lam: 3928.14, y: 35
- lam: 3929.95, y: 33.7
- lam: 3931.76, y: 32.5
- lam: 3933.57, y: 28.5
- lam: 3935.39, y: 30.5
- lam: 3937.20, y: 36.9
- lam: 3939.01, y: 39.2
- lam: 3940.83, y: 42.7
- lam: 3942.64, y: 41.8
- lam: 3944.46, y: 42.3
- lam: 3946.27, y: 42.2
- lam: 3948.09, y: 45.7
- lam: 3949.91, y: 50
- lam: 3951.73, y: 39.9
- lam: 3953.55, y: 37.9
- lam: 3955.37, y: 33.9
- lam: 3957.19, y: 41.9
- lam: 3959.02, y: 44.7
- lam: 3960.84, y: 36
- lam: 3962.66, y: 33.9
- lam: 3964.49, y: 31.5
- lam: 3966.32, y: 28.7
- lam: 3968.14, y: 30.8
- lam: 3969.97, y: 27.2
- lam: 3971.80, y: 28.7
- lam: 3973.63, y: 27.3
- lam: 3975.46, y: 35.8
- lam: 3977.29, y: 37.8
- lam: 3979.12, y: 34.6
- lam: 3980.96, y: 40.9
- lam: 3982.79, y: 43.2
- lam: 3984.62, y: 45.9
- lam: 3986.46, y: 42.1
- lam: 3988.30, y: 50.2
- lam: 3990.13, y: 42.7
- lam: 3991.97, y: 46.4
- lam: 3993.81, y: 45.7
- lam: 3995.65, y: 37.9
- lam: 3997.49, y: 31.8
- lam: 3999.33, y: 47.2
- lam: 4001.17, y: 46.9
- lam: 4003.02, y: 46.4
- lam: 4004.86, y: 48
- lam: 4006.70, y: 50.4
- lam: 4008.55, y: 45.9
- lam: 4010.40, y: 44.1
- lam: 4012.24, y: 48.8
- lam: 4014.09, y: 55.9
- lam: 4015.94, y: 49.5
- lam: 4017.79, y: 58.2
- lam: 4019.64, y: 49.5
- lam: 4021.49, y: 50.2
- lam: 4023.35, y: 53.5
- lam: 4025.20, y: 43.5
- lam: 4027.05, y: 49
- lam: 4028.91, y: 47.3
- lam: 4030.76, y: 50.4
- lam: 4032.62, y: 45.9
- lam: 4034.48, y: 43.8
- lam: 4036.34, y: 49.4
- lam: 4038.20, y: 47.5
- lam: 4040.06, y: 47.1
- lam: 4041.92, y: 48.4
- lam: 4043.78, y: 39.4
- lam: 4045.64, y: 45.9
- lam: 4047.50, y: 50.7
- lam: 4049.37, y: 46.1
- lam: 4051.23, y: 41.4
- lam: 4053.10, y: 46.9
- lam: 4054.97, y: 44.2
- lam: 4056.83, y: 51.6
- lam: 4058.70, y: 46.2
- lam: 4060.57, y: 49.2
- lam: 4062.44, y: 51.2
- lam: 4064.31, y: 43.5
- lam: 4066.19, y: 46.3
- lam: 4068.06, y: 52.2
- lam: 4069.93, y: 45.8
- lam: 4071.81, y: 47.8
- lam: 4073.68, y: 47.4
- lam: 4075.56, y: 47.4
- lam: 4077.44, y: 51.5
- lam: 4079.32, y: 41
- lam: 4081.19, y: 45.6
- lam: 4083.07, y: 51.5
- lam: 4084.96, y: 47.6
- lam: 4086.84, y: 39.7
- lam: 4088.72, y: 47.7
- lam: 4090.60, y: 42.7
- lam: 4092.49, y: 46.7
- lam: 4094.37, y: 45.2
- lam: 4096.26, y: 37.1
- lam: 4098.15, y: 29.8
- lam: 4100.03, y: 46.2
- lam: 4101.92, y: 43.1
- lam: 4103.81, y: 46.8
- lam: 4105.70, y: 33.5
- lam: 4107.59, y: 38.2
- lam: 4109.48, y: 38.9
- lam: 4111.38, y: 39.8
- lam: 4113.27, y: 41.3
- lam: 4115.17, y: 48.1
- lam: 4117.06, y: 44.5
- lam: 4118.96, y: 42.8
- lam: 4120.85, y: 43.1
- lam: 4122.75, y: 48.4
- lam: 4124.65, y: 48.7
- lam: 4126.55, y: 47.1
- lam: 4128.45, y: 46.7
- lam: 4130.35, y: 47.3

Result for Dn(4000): 1.27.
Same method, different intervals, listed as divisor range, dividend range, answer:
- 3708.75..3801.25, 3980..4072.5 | 1.49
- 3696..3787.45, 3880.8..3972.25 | 1.20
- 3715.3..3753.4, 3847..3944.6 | 1.13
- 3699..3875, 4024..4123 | 1.44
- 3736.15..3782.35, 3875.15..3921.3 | 1.28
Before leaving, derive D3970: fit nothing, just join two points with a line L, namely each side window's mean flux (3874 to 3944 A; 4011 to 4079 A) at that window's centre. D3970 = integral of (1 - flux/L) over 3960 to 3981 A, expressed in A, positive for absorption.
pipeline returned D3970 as 5.2 A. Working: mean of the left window 39.1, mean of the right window 48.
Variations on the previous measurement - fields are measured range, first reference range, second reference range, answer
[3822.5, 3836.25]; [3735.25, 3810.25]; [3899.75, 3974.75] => 1.5 A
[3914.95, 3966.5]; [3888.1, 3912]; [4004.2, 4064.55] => 4.6 A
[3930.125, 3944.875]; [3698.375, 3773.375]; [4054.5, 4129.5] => 1.5 A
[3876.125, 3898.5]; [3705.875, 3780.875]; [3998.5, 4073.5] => 3.2 A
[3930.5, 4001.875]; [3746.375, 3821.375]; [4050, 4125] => 4.3 A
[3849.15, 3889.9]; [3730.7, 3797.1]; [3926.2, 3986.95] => -4.2 A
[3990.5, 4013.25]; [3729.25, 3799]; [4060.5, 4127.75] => -1.8 A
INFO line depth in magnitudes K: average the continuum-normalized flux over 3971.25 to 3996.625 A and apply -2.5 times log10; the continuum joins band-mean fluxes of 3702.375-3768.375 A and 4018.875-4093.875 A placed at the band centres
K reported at 0.11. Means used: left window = 35.9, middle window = 40.1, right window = 47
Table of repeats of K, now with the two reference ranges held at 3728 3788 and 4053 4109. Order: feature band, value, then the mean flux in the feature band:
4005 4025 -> -0.17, 50.2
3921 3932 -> 0.05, 38.6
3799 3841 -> 0.07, 34.8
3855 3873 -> -0.10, 42.4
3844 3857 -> -0.04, 39.4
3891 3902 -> 0.03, 38.5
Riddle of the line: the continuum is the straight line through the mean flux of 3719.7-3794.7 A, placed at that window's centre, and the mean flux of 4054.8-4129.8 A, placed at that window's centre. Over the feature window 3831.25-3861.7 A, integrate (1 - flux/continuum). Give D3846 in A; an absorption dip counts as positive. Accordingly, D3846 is 2.7 A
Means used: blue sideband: 37.1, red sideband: 44.9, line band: 35.8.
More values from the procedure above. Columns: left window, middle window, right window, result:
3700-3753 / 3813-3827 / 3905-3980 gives -0.6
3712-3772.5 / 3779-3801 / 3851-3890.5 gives 1.3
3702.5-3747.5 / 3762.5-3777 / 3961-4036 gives 2.0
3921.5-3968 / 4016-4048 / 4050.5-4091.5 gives -3.0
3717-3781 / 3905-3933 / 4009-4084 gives 0.9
